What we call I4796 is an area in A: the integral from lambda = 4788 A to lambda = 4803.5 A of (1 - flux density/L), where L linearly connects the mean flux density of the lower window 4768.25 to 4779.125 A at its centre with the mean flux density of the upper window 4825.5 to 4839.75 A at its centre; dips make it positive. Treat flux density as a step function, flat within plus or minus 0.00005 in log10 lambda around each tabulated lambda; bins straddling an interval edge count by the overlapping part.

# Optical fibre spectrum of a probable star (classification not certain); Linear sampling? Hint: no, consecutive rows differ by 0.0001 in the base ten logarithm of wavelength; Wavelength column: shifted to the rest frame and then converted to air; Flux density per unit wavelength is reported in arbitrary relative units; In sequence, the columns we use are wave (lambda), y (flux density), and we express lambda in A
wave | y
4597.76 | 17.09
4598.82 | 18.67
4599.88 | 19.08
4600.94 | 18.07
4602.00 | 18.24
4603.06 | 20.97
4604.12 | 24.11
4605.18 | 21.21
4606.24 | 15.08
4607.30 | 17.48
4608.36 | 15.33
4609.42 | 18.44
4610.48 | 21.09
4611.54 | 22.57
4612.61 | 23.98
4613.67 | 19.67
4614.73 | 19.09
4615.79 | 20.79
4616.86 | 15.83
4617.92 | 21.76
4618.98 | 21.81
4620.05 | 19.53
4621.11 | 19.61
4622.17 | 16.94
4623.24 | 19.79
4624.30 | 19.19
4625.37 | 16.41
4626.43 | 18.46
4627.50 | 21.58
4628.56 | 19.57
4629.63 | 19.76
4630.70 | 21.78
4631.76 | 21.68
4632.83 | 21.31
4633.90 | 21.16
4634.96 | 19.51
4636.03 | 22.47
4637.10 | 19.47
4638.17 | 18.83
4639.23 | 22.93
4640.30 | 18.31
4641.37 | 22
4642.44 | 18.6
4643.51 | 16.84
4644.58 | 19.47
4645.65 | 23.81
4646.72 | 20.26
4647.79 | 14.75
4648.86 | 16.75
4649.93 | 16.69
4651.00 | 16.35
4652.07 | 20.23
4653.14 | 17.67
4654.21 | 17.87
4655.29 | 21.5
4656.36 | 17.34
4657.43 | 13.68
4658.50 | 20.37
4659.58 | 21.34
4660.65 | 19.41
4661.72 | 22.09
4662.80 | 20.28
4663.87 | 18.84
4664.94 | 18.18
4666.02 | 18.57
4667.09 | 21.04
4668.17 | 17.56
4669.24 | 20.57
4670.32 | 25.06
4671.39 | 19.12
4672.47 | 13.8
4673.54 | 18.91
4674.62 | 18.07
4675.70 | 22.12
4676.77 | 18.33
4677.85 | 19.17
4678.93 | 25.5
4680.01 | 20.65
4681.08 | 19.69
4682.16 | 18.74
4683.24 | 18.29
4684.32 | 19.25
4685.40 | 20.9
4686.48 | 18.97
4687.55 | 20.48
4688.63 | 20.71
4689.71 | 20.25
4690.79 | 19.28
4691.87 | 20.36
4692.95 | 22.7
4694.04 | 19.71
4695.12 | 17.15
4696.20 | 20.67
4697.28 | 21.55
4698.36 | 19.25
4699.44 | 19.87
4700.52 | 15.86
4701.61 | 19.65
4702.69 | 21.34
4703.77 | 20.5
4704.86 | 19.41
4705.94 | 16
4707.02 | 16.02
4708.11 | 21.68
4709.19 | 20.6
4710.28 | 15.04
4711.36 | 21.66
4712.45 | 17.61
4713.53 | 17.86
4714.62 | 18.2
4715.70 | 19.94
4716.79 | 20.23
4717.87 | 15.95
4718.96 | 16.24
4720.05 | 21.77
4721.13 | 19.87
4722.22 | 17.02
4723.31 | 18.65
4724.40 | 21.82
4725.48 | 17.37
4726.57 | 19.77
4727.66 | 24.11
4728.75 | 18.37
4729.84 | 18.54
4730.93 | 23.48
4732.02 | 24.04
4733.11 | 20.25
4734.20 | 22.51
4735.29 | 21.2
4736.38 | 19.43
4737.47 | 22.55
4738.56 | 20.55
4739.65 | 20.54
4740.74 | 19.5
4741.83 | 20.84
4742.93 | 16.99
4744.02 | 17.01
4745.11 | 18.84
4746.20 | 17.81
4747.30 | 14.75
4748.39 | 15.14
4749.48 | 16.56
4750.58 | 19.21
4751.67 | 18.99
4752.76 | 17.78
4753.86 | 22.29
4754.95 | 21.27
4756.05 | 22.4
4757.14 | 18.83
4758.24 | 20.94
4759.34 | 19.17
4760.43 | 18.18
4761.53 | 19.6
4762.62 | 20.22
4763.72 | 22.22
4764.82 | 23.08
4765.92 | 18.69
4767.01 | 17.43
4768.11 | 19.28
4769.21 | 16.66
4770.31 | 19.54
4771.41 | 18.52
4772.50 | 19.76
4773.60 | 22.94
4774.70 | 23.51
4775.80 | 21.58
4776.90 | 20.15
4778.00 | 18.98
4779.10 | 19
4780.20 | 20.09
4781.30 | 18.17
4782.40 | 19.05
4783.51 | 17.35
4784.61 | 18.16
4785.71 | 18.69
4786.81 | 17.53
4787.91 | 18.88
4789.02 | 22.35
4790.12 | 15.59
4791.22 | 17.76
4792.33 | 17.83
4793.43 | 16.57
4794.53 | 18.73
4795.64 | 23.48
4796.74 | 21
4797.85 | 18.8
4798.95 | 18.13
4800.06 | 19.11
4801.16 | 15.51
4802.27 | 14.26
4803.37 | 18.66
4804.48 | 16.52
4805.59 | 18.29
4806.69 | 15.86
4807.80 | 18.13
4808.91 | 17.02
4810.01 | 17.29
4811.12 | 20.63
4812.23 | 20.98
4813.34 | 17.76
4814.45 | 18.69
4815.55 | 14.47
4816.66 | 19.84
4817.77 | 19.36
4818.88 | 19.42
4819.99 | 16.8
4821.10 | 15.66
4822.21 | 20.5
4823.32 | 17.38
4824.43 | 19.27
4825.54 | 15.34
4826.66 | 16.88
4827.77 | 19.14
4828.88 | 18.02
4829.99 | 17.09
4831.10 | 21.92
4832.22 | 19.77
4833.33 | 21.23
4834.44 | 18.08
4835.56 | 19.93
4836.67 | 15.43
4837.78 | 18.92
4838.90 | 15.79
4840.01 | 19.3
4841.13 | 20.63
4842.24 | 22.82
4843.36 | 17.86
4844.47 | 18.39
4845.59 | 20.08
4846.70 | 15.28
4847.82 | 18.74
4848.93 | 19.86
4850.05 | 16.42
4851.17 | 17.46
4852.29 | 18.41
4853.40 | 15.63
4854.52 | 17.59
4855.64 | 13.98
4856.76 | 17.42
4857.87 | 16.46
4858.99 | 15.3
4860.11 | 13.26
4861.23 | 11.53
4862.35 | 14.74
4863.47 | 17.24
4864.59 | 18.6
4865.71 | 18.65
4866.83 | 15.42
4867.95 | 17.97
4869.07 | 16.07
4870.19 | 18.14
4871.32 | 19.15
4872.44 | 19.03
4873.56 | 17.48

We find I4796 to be 0.83 A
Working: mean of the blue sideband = 20.1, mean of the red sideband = 18.4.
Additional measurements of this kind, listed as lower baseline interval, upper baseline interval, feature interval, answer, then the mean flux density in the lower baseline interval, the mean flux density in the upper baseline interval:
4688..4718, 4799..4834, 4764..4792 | -1.2 A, 19.3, 18.1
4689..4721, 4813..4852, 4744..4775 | -0.8 A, 19.2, 18.4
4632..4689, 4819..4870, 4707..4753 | -1.1 A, 19.5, 17.6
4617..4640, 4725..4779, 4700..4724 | 1.4 A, 20.1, 19.8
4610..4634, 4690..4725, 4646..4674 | 1.3 A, 20.1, 19.2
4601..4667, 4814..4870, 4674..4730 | -1.7 A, 19.5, 17.7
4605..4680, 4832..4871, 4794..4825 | -0.7 A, 19.5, 17.5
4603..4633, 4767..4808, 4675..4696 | -0.8 A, 19.8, 18.8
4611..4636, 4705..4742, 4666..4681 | 0.0 A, 20.1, 19.7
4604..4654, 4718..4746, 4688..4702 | 0.0 A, 19.5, 20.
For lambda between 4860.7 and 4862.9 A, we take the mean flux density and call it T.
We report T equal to 13.1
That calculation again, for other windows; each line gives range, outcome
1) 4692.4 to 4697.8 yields 20.3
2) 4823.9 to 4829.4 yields 17.7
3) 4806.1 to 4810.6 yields 17.1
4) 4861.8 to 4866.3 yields 17.3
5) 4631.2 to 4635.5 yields 20.9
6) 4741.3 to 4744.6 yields 18.3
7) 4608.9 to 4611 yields 19.8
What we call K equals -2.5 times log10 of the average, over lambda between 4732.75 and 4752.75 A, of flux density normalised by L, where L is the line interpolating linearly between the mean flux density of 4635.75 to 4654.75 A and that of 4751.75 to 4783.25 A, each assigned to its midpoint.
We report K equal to 0.04 mag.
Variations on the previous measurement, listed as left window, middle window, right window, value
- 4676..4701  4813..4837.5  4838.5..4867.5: -0.038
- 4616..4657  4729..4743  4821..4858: -0.113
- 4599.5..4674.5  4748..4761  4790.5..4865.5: -0.046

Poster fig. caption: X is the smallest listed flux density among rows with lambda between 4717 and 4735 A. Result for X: 15.95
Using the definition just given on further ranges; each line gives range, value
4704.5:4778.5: 14.75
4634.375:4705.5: 13.68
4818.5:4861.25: 11.53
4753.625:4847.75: 14.26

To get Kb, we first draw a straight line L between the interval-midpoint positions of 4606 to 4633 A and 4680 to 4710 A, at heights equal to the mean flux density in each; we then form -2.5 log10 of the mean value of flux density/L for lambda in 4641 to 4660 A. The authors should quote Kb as 0.06 mag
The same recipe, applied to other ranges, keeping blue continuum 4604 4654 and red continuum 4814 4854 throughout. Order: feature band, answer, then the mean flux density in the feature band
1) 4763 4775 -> -0.08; 20.1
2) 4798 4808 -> 0.08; 17.2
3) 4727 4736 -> -0.14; 21.5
